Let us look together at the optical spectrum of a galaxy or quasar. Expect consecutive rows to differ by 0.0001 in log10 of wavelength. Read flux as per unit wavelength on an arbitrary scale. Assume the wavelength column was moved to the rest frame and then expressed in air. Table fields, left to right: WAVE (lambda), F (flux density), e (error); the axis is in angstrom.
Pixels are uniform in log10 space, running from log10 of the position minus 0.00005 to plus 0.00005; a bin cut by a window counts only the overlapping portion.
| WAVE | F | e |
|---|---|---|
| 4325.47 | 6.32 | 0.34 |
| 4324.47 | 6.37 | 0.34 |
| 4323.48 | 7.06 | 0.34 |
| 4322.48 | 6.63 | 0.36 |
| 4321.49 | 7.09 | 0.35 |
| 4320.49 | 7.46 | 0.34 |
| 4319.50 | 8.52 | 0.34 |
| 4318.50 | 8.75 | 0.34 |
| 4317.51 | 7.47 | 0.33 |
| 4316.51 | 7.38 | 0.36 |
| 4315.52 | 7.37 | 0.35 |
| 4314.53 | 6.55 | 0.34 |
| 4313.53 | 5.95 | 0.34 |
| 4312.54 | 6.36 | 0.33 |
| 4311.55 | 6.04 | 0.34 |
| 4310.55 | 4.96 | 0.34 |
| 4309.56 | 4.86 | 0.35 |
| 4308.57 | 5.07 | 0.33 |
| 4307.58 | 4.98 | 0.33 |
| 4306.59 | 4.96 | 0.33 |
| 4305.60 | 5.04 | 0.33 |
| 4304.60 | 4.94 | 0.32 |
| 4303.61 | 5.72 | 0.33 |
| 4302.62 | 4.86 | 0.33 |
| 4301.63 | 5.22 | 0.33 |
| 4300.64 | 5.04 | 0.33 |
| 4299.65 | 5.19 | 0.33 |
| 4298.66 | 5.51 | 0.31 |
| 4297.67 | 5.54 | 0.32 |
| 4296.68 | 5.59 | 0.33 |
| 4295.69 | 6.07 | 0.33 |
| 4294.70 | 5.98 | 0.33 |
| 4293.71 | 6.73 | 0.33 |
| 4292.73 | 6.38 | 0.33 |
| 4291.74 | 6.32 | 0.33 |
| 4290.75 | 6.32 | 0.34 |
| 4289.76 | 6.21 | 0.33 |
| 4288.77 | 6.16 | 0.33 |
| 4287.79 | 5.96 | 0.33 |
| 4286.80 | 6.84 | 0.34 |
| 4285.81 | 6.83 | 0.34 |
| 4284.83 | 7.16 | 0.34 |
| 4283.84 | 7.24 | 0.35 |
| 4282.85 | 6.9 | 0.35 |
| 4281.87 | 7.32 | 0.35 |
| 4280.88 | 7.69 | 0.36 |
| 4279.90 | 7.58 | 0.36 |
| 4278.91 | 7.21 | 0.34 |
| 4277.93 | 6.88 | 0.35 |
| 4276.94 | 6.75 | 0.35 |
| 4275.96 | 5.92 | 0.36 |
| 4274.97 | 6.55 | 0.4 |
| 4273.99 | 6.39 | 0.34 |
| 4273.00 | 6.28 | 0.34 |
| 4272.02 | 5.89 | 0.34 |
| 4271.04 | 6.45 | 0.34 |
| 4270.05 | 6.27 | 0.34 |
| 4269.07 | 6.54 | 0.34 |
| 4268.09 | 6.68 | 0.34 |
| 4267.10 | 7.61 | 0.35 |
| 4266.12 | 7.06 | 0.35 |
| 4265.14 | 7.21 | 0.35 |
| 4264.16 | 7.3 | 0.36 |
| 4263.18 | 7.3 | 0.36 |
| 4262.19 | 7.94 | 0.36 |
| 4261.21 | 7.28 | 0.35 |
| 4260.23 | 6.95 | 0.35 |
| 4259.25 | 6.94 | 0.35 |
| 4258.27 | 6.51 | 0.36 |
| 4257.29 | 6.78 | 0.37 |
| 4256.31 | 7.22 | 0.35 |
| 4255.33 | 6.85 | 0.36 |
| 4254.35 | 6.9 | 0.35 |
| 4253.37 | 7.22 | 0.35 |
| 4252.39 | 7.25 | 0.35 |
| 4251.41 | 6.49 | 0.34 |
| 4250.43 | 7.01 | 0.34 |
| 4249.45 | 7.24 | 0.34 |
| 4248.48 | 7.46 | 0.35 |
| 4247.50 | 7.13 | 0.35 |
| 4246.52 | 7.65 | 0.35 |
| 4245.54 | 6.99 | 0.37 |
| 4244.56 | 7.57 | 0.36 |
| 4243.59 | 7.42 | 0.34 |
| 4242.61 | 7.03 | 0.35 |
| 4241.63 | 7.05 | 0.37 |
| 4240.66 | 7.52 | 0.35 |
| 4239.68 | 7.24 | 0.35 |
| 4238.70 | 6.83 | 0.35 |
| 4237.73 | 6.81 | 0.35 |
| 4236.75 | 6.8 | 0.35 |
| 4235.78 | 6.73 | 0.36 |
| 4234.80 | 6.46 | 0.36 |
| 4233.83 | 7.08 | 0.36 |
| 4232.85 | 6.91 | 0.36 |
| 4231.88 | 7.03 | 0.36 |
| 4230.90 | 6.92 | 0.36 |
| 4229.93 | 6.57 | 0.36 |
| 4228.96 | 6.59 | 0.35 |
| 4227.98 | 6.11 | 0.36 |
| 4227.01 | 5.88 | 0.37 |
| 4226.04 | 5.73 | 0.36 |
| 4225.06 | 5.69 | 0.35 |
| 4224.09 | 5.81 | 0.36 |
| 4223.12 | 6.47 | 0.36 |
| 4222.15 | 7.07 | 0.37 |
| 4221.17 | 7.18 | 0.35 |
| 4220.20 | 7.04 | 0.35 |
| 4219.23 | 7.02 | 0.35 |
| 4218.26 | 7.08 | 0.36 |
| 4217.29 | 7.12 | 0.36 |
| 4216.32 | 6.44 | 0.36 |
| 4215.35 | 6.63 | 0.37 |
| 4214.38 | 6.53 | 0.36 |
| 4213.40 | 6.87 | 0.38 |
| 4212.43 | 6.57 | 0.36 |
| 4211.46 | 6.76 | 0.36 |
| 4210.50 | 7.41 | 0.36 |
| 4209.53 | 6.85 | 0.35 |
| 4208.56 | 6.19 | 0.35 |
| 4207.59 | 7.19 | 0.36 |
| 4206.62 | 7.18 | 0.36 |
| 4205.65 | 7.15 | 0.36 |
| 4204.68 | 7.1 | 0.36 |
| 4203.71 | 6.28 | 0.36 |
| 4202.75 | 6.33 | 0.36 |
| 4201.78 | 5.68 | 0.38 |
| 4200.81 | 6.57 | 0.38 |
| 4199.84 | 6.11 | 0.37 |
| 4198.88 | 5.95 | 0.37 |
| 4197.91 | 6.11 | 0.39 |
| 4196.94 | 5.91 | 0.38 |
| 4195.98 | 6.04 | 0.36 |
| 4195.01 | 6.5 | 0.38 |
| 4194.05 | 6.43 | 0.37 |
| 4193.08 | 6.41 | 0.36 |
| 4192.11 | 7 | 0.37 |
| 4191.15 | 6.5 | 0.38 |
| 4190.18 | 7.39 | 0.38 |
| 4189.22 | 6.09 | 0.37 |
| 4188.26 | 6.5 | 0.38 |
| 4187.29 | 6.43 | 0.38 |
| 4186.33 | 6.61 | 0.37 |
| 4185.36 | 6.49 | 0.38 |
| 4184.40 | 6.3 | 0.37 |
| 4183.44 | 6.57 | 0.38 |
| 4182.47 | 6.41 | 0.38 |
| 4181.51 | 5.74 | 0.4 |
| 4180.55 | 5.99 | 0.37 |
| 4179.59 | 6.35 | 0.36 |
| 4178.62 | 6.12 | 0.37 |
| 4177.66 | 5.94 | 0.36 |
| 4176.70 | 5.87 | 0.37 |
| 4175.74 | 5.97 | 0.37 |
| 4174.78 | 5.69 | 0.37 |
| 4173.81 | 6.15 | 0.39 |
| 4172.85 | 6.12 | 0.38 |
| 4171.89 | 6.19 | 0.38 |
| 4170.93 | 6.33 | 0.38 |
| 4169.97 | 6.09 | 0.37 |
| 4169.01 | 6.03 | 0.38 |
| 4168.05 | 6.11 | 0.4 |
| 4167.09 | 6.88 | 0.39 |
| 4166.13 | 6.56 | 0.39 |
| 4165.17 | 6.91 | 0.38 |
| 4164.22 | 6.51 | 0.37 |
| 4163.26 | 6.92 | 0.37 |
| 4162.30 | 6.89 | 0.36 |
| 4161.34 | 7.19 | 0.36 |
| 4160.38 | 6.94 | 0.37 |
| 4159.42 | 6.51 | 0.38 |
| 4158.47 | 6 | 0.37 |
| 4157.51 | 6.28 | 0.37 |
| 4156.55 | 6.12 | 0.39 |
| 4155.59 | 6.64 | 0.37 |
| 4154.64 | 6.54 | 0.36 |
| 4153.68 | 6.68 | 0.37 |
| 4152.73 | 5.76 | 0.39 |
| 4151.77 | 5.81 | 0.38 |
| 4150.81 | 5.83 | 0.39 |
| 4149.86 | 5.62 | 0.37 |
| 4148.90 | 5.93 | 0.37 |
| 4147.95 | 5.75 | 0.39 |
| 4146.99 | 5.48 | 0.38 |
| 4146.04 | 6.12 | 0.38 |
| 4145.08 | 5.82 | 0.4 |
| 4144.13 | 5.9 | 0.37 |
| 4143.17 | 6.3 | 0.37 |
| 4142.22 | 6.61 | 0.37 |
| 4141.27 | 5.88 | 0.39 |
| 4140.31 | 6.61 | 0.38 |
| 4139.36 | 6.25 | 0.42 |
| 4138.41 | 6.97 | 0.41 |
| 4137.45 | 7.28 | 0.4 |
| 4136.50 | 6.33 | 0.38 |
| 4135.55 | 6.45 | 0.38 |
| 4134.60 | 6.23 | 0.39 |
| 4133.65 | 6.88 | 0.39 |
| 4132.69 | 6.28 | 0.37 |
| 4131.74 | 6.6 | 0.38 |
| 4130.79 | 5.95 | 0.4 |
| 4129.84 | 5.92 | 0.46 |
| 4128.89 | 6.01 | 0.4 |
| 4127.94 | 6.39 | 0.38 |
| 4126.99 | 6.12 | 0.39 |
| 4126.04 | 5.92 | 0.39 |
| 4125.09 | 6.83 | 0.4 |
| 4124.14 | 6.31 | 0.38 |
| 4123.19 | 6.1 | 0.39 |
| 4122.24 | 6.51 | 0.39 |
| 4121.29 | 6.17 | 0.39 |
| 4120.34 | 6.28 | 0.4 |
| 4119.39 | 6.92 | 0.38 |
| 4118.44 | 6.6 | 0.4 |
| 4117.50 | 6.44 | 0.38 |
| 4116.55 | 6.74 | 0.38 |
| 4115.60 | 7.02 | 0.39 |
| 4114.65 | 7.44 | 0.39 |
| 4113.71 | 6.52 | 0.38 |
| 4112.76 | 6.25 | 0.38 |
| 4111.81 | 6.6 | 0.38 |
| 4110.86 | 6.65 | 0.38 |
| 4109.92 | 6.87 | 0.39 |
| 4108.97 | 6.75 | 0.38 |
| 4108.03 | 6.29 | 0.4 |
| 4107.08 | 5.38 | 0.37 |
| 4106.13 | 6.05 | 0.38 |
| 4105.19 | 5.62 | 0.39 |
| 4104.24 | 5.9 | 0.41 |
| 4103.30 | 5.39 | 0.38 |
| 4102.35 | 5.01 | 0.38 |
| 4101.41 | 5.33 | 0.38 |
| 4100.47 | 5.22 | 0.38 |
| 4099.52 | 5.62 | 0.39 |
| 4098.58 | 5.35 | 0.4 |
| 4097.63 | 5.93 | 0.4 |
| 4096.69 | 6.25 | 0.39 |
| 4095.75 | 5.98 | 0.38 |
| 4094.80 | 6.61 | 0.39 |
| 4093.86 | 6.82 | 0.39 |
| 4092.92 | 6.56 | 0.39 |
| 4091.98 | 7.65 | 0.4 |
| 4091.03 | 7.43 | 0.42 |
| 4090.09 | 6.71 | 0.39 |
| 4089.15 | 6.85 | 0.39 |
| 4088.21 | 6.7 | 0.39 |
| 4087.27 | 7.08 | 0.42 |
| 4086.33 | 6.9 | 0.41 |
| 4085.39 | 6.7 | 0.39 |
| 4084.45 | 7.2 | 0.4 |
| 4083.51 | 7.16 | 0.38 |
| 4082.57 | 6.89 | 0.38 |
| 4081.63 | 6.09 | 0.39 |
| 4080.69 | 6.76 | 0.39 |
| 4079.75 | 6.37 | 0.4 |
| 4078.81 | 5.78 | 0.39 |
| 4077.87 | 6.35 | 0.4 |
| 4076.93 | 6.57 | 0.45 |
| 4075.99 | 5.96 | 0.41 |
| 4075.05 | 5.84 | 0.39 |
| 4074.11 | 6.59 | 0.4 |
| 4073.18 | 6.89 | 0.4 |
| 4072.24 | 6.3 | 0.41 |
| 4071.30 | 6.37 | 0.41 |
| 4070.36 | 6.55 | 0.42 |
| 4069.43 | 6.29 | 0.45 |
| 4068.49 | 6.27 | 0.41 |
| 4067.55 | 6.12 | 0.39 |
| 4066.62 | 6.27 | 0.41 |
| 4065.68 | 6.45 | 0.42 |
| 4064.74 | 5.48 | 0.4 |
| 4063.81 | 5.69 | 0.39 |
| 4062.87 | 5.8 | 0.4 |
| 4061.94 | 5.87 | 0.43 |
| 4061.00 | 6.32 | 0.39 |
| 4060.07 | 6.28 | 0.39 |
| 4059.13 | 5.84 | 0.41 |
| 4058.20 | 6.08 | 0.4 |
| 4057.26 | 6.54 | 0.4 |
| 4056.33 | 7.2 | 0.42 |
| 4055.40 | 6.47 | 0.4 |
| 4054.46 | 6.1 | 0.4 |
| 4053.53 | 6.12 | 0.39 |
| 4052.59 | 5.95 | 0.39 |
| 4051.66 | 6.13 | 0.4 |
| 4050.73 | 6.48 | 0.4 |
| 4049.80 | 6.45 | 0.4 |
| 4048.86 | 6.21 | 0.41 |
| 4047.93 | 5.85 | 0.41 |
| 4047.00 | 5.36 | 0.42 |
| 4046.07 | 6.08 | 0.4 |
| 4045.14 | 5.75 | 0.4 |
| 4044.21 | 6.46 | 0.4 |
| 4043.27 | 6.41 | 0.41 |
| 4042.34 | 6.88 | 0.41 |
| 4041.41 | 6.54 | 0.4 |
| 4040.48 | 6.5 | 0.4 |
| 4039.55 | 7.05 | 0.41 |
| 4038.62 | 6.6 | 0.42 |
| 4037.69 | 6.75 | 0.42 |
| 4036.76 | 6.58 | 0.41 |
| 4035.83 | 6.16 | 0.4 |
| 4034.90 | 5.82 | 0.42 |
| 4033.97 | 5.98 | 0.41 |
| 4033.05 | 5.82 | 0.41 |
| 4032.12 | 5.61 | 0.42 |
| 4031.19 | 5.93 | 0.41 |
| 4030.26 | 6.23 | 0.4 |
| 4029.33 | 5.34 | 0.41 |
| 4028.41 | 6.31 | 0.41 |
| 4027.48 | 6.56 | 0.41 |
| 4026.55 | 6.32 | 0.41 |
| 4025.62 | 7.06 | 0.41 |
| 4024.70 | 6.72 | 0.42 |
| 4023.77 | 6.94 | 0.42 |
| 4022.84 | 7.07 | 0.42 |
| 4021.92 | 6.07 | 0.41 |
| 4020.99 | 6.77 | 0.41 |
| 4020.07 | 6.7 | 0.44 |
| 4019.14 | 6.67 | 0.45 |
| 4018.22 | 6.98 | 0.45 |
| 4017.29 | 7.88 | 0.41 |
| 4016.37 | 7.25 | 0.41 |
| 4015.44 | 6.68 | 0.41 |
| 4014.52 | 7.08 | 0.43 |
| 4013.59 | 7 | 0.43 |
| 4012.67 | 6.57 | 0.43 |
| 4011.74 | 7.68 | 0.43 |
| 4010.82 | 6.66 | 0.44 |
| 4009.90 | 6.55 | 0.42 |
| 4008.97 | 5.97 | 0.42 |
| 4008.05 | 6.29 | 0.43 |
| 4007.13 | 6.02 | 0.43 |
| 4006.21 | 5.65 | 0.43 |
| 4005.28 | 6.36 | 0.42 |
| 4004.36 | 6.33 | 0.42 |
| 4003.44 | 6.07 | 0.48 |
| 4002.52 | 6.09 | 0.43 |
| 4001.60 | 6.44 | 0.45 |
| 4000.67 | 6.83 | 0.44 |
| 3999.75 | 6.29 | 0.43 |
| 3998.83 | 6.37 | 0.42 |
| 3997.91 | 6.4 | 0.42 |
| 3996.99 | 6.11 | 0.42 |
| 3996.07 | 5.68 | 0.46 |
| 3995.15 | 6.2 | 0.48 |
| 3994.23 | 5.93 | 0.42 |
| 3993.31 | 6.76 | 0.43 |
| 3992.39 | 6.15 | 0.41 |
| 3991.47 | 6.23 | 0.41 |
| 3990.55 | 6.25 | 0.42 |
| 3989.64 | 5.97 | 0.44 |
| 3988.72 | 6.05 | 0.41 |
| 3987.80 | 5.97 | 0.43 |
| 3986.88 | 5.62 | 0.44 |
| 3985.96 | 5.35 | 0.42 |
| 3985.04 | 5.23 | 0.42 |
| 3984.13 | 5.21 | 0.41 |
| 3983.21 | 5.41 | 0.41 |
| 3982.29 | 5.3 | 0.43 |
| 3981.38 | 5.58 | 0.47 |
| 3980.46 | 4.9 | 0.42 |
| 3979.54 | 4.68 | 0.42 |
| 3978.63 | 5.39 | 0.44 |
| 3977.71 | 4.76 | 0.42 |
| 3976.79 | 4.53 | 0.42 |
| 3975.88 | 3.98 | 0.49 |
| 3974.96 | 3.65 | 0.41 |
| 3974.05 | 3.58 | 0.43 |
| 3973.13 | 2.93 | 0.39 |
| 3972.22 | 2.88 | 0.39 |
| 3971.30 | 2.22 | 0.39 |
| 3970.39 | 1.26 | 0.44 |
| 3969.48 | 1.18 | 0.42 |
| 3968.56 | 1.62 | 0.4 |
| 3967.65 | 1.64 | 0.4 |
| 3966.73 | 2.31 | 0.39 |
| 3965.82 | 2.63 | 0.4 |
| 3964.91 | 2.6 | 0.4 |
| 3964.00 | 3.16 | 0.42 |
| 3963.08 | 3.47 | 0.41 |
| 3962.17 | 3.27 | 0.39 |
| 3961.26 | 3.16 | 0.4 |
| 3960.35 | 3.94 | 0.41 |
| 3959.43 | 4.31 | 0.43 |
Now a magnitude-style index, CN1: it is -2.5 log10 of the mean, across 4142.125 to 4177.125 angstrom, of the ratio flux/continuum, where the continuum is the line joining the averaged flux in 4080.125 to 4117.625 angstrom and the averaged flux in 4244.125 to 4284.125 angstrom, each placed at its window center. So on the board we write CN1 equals 0.06 mag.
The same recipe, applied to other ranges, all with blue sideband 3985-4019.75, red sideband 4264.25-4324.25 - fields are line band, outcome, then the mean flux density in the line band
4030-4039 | 0.04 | 6.14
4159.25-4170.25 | -0.04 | 6.64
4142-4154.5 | 0.07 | 5.97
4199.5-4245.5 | -0.06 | 6.74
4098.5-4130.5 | 0.03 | 6.2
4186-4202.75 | 0.00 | 6.36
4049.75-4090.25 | 0.00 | 6.38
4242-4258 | -0.12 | 7.13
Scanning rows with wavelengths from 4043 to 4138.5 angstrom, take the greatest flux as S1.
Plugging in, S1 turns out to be 7.65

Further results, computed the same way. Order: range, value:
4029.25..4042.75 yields 7.05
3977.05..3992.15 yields 6.25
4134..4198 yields 7.39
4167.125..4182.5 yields 6.41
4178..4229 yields 7.41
